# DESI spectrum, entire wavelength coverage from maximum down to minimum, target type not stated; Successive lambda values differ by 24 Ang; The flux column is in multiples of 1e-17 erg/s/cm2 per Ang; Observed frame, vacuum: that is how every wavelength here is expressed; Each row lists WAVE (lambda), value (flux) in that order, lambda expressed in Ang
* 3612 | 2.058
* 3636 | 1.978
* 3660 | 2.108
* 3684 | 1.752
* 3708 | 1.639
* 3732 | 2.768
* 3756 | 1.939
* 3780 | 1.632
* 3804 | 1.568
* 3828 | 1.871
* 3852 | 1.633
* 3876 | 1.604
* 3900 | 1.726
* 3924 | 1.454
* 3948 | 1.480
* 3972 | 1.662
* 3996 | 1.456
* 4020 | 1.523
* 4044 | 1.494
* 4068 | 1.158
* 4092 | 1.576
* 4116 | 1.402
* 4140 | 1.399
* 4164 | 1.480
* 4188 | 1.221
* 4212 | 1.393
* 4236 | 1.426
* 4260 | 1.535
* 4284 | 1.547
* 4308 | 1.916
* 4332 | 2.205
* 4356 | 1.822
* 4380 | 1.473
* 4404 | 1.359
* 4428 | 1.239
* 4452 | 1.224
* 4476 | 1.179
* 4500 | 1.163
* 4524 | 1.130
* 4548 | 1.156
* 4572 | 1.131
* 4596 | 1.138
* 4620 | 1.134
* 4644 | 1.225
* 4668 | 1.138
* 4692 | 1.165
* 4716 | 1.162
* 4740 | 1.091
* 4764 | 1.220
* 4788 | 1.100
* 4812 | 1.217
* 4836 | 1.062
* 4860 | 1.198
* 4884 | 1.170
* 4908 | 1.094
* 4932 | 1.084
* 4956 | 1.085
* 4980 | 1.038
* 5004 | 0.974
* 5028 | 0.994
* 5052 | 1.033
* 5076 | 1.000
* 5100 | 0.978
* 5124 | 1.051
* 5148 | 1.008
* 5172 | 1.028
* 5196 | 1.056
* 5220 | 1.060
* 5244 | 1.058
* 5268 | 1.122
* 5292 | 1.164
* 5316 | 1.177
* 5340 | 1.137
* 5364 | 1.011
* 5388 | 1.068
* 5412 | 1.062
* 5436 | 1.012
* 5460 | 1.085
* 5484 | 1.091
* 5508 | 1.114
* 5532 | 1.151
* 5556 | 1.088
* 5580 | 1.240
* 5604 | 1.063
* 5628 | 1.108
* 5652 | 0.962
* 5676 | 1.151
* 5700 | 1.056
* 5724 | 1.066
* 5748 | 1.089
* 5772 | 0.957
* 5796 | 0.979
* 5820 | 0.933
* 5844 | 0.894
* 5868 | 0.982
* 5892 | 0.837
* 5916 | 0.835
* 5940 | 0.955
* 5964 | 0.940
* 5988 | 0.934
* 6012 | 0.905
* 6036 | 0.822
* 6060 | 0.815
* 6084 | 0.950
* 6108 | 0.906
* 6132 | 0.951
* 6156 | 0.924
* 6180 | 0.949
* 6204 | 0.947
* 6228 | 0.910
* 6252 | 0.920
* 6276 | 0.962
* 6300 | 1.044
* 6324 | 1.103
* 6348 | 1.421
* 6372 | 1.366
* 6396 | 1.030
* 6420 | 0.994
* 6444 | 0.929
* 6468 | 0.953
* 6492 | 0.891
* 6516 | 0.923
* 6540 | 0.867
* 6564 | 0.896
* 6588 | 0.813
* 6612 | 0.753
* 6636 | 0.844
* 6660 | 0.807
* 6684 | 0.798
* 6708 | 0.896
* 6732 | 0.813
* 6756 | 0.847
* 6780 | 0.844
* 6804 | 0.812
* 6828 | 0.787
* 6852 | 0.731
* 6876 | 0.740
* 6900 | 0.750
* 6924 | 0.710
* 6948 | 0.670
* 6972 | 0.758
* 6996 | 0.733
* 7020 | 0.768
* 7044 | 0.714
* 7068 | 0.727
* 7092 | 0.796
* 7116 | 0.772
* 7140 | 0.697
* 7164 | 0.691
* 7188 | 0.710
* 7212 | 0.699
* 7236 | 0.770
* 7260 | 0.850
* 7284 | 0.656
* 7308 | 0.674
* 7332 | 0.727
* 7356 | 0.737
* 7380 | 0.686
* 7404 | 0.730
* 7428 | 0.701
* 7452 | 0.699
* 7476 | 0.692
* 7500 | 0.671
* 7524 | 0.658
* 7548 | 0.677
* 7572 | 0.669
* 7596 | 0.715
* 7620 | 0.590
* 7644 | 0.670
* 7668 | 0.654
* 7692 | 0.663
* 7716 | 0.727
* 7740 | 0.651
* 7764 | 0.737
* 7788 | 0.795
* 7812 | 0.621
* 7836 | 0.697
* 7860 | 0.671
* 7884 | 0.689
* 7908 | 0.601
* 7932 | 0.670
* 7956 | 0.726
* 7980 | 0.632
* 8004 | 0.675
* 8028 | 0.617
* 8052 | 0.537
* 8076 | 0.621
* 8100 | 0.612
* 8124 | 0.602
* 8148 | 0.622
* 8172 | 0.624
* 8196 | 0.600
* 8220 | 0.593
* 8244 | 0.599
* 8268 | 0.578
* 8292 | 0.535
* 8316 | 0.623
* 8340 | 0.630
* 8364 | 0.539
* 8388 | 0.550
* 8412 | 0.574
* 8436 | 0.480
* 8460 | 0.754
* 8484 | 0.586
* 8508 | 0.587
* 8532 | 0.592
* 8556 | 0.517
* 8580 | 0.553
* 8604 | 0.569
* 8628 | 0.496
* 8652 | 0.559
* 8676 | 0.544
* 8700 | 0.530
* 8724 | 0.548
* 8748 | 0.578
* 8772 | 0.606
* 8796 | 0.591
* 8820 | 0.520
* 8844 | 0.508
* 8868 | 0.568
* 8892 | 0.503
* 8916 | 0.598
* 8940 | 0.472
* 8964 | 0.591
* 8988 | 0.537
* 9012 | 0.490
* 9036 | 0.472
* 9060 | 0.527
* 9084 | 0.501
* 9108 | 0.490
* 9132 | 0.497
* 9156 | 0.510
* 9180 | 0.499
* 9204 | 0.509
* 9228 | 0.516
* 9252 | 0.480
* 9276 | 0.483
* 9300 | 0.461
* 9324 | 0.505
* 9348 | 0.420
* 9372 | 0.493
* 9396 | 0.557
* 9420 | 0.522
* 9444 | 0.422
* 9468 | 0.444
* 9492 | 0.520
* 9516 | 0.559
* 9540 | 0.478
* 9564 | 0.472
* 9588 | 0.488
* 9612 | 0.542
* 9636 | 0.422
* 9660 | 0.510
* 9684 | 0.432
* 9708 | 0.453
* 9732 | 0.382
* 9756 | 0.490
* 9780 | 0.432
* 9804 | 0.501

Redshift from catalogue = 1.271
